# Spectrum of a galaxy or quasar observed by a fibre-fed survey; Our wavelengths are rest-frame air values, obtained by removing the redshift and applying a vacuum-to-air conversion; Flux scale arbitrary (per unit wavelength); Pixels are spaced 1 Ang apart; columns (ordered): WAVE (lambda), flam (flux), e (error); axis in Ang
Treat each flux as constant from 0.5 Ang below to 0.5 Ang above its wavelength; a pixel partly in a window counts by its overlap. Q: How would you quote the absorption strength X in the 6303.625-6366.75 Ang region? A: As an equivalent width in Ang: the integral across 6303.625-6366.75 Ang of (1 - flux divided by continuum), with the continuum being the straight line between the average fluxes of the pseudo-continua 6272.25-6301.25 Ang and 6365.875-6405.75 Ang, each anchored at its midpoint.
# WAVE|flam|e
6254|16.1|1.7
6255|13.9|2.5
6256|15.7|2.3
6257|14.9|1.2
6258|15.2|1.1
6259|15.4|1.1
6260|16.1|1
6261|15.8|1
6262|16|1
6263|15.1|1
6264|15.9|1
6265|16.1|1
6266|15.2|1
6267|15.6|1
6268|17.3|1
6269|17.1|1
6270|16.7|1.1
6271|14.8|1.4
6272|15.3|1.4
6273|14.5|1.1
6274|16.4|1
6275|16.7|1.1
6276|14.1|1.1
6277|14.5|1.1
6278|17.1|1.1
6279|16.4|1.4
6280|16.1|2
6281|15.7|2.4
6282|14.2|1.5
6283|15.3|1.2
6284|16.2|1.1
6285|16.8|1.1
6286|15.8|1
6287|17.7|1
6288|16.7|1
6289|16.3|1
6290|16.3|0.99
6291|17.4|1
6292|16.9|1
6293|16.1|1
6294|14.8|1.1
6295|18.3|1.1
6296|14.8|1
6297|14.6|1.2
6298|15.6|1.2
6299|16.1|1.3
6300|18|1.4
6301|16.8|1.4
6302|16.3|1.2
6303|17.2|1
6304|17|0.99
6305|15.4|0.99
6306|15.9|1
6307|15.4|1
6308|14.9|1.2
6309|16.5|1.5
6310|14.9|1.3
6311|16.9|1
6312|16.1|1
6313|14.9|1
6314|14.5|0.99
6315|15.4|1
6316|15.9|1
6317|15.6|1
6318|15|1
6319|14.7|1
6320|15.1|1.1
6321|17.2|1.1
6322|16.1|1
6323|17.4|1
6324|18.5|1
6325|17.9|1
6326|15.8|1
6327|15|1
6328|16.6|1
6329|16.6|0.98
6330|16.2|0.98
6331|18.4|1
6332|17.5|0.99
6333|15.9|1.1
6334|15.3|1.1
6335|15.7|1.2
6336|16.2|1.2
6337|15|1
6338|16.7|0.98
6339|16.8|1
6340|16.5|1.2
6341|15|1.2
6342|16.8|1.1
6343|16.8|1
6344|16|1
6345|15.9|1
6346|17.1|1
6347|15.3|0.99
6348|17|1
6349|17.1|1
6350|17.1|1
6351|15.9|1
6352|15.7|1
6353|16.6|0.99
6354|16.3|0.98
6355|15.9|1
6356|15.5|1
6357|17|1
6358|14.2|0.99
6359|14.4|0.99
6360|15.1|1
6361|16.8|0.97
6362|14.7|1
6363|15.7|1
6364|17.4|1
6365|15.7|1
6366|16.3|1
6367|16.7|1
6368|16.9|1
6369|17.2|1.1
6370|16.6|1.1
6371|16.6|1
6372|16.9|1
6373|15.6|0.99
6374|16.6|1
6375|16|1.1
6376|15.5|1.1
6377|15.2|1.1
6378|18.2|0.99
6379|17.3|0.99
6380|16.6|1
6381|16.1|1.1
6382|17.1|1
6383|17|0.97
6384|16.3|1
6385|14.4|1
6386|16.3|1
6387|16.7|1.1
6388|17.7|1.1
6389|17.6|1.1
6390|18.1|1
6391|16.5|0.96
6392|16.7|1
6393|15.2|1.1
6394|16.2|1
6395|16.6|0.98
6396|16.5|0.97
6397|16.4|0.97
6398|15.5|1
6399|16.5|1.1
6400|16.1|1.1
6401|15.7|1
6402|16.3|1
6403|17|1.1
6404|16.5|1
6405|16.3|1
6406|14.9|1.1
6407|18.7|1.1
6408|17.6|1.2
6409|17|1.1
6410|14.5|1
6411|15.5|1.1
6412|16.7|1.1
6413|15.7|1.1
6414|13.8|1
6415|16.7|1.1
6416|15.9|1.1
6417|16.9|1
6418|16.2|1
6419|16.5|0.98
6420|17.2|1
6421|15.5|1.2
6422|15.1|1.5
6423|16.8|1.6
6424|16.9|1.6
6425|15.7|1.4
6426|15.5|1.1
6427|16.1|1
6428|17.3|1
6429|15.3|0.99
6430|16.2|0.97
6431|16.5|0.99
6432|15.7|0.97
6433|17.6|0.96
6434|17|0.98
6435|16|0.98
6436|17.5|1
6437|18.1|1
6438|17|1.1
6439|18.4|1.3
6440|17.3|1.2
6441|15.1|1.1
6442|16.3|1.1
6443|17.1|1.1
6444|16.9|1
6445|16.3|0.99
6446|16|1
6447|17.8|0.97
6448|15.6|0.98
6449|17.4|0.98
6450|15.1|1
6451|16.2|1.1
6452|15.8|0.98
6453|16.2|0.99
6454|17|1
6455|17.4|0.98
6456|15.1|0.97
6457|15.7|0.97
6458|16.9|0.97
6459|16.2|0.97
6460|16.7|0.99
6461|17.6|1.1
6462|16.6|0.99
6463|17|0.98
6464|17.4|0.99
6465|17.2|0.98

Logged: 0.7 Ang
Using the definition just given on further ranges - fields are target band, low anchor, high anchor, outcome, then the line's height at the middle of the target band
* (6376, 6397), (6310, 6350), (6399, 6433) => -0.5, 16.2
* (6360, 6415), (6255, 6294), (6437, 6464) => 0.0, 16.4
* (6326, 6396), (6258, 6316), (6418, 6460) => -0.5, 16.2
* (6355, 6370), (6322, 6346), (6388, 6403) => 0.4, 16.5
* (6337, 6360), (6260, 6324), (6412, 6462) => 0.1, 16.2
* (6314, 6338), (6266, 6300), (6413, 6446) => -0.1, 16.1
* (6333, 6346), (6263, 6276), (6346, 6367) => -0.1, 16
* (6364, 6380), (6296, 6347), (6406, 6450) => -0.2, 16.3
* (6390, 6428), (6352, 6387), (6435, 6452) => 0.5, 16.5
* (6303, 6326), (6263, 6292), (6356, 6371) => 0.1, 16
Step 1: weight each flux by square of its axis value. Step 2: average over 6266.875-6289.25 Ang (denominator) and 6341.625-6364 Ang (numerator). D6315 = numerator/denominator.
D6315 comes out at 1.0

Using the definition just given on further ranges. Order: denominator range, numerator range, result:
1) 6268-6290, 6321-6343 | 1.05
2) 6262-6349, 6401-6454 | 1.06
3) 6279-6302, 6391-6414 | 1.04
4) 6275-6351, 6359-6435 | 1.04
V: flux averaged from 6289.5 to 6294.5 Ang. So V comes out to 16.3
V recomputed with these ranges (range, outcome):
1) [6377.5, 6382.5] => 17.1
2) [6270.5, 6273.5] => 14.9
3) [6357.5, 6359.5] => 14.3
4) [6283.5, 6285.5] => 16.5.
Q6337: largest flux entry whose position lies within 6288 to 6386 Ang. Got 18.5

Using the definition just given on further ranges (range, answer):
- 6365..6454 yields 18.7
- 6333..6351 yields 17.1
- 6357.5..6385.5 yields 18.2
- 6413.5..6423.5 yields 17.2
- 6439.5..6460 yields 17.8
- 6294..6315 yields 18.3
